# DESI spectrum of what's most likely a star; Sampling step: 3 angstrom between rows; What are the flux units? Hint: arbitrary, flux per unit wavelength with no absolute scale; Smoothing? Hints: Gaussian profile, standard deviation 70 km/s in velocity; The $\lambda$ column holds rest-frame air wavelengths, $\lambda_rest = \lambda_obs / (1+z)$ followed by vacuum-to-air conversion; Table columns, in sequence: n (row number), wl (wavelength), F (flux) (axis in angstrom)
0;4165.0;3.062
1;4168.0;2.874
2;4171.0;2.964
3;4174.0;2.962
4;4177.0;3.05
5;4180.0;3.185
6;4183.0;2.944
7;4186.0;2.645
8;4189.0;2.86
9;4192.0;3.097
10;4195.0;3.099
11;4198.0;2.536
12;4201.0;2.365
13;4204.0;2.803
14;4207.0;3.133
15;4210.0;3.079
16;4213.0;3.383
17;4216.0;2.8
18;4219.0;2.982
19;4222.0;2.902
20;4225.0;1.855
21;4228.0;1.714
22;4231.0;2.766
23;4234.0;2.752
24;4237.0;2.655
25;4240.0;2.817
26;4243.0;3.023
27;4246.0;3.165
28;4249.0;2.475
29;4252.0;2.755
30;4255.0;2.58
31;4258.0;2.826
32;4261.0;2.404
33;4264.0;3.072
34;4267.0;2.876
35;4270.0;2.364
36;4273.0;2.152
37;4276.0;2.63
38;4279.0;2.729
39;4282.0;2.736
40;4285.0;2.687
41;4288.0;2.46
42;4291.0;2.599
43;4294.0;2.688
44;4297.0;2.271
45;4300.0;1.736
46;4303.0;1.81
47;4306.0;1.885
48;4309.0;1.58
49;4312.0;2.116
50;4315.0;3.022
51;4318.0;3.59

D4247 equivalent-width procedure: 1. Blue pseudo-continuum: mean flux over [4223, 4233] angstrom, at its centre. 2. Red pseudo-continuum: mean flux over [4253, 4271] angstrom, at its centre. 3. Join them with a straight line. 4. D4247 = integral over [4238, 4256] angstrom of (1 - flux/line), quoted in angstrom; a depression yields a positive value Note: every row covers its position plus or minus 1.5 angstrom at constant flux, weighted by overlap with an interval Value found -2.5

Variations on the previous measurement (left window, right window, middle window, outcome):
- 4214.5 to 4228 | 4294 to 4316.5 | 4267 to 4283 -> -2.1 angstrom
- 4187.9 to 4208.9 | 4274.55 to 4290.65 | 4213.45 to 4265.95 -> 1.0 angstrom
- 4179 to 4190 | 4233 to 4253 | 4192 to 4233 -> 1.7 angstrom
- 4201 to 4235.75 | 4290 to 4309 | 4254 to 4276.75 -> -2.4 angstrom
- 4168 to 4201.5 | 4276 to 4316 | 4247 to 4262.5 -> -0.5 angstrom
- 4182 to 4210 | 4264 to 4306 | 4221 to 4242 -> 1.4 angstrom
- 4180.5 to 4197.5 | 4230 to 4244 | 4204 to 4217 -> -1.0 angstrom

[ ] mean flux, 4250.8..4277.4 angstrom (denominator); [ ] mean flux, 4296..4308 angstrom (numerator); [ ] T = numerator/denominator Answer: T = 0.7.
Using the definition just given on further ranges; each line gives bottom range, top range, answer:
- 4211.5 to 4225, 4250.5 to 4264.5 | 0.94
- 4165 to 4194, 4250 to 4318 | 0.84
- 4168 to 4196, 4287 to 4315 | 0.73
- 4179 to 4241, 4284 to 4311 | 0.79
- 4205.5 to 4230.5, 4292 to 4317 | 0.80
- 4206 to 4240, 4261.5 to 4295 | 0.96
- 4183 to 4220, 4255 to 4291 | 0.91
